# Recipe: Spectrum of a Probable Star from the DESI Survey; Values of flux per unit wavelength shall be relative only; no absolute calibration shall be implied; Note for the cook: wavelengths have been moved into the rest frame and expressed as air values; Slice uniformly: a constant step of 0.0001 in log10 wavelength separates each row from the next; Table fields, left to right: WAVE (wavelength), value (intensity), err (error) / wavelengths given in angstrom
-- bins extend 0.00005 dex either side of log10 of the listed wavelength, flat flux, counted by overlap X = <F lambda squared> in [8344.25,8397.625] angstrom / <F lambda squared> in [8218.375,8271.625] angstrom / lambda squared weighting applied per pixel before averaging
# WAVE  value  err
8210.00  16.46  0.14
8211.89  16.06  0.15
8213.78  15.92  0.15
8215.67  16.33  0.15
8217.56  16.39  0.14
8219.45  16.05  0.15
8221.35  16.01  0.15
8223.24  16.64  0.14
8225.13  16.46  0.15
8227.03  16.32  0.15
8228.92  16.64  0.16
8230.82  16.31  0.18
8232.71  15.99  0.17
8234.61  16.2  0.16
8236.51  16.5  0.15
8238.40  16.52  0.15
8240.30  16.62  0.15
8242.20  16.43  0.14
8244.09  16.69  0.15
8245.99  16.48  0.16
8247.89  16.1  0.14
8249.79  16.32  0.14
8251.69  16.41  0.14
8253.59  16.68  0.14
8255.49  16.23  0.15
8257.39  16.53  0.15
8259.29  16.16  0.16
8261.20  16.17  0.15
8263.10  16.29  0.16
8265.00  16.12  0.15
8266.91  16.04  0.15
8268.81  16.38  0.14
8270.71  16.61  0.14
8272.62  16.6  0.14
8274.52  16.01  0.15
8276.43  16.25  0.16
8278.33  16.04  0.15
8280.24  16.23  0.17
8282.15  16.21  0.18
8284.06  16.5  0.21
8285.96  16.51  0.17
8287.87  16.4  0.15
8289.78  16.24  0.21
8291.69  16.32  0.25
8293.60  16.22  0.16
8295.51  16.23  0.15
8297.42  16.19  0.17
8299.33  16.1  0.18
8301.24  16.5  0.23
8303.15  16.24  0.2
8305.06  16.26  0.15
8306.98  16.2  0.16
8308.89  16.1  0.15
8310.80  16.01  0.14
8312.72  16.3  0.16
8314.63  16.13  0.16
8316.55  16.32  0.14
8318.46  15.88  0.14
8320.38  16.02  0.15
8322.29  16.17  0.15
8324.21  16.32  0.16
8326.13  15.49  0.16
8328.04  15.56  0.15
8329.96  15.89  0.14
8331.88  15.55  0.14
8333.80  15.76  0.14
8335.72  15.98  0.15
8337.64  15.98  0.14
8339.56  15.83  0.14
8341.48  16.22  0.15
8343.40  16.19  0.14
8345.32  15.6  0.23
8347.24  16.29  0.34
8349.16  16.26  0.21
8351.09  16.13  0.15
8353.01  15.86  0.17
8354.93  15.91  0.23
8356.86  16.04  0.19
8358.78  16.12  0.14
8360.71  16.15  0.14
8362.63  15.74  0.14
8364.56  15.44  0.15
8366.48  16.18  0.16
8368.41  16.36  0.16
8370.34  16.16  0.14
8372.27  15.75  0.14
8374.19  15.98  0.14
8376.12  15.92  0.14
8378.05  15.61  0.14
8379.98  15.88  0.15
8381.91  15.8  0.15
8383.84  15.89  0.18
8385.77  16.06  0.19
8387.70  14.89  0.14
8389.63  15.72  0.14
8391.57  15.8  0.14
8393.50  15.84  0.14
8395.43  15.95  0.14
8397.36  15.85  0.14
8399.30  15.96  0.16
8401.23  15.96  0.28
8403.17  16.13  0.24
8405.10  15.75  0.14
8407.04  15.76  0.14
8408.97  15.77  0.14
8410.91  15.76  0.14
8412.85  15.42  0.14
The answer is 1.00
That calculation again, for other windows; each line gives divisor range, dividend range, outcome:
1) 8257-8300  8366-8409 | 1.00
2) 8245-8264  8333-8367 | 1.00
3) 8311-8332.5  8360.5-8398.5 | 1.01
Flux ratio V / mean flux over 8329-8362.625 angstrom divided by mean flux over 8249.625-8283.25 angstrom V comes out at 1.0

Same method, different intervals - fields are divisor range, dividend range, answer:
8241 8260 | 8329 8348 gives 0.97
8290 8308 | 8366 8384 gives 0.98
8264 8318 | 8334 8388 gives 0.98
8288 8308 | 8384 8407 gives 0.97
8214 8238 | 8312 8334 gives 0.98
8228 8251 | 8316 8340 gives 0.97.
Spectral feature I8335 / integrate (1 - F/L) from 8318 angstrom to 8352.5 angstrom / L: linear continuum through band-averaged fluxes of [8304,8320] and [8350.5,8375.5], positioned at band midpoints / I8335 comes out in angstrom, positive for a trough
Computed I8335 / 0.3 angstrom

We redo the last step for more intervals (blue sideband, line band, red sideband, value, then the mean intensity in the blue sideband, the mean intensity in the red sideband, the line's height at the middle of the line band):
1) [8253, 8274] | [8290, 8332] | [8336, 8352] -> 0.2 angstrom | 16.3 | 16.1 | 16.2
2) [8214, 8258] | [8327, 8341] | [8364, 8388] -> 0.2 angstrom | 16.4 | 15.9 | 16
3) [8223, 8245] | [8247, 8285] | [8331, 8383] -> 0.0 angstrom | 16.4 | 16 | 16.3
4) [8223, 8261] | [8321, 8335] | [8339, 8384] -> 0.2 angstrom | 16.4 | 16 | 16.1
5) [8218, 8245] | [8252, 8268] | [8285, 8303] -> 0.1 angstrom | 16.4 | 16.3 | 16.3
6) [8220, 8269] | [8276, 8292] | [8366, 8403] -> -0.1 angstrom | 16.4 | 15.9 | 16.2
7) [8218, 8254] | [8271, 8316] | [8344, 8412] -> -0.2 angstrom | 16.4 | 15.9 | 16.2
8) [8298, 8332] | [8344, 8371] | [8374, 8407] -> -0.2 angstrom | 16.1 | 15.8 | 15.9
